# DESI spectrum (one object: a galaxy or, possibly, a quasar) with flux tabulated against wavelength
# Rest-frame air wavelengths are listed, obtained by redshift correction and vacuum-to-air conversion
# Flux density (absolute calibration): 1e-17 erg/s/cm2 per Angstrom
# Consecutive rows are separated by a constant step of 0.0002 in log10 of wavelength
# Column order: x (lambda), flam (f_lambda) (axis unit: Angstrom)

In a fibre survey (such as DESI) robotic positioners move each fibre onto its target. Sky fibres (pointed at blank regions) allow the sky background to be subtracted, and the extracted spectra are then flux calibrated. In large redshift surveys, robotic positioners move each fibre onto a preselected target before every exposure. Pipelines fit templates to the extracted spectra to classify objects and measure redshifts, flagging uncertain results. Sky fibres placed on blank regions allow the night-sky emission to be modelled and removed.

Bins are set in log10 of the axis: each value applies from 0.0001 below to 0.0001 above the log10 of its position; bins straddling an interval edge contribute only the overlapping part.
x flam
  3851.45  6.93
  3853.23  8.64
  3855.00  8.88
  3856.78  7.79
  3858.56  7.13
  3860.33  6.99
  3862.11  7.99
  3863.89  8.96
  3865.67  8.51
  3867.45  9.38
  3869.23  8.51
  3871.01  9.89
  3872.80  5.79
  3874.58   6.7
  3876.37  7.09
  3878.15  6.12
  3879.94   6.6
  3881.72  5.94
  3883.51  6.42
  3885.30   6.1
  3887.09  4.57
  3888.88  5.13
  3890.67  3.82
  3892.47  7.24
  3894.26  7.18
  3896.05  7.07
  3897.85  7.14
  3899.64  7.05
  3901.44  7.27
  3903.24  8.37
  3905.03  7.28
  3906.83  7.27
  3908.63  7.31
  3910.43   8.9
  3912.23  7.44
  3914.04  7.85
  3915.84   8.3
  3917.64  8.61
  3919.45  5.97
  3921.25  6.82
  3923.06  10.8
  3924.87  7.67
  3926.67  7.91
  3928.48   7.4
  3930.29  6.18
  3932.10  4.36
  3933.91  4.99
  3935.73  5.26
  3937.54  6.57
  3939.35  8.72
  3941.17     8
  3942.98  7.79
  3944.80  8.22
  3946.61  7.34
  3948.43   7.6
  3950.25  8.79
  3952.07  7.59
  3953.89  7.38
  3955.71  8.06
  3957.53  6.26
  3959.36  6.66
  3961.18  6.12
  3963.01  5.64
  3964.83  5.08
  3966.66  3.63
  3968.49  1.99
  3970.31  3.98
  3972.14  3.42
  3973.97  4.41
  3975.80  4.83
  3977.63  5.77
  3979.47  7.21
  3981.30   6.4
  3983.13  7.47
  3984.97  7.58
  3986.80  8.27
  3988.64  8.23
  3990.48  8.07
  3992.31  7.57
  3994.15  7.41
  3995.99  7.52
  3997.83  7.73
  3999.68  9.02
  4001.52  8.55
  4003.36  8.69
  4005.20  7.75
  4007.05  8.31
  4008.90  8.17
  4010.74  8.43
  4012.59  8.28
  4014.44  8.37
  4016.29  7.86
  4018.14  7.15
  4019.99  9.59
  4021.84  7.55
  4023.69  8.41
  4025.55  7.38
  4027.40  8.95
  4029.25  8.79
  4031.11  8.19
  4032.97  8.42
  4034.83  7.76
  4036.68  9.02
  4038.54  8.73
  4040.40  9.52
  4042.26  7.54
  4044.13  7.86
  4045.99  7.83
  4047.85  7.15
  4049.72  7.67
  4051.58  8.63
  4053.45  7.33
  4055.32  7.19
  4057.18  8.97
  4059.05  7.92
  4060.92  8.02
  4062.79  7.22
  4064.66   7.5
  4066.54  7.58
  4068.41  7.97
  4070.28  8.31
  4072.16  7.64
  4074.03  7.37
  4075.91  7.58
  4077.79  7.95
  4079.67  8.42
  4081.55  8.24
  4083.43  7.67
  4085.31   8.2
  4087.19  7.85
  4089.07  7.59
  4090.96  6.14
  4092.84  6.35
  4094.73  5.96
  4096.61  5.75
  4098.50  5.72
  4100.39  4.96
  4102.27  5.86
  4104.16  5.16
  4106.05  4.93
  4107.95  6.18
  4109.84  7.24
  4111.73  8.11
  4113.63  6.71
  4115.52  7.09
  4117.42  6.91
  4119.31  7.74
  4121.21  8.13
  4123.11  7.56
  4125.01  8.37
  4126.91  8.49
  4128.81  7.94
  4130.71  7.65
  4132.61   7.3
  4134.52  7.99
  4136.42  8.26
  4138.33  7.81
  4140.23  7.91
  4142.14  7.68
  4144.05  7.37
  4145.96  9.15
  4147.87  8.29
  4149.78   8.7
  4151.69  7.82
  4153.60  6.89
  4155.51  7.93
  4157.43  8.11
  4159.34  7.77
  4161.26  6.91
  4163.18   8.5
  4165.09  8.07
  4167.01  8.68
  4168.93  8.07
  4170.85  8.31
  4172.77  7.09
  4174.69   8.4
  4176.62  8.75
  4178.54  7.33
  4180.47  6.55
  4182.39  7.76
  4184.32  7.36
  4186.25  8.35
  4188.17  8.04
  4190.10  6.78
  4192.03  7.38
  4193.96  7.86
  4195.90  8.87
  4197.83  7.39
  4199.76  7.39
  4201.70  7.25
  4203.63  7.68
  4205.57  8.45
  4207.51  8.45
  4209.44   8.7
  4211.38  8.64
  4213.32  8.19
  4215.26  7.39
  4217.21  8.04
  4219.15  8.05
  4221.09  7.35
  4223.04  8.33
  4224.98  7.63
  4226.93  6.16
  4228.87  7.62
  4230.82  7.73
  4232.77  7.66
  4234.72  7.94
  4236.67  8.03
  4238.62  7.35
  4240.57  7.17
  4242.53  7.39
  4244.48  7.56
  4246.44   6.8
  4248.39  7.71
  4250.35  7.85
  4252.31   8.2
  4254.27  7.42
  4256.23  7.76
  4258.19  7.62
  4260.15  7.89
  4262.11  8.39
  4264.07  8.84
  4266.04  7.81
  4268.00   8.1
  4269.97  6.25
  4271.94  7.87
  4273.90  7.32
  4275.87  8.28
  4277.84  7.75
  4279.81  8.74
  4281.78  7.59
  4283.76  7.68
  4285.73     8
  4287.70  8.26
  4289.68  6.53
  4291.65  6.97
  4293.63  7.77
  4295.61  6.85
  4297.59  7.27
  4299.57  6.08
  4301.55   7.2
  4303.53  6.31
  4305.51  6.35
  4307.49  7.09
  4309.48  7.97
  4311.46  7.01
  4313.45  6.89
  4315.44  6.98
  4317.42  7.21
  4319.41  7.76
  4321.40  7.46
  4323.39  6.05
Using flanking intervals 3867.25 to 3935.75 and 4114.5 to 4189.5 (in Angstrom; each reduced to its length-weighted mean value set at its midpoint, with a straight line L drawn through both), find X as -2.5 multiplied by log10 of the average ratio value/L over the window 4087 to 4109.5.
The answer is 0.27 mag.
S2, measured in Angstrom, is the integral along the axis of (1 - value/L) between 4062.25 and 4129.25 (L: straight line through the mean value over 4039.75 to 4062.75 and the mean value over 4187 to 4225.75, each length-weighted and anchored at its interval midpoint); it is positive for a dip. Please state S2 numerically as 6.29 Angstrom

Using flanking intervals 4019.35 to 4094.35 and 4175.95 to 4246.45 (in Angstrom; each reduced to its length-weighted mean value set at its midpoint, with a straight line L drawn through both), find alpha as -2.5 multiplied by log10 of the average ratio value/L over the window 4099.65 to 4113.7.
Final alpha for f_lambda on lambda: 0.27 mag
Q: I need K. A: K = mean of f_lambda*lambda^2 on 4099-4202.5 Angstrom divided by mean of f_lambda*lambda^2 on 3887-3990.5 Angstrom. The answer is 1.2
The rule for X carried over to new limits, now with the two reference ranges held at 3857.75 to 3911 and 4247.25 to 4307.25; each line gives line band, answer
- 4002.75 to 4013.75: -0.14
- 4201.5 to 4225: -0.08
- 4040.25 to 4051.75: -0.09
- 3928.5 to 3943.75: 0.10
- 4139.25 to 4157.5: -0.08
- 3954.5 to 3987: 0.26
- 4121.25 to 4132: -0.09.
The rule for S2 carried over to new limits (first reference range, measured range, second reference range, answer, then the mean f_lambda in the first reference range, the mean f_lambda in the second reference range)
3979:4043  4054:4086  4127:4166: 0.7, 8.12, 7.92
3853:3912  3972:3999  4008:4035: 3.6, 7.23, 8.23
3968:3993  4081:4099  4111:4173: 0.9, 6.15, 7.87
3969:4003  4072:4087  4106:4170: -1.0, 6.83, 7.75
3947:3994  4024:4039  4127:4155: -3.2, 6.35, 7.93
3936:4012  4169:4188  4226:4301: -1.0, 6.97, 7.58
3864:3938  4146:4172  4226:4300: -2.1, 7.07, 7.6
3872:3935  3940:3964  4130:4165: -0.9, 6.87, 7.9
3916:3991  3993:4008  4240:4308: -2.9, 6.67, 7.51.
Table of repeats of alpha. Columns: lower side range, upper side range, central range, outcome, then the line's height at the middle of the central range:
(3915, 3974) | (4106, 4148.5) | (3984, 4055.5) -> -0.16 mag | 7.04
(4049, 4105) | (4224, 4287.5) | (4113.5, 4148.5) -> -0.06 mag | 7.41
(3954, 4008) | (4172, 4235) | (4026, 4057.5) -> -0.18 mag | 6.94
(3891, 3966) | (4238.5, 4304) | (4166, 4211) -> -0.06 mag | 7.47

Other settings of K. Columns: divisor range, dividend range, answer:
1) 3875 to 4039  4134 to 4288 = 1.24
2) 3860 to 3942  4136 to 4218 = 1.27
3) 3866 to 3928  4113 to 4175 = 1.23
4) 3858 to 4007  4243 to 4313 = 1.27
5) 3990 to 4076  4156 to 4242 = 1.05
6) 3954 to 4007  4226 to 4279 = 1.32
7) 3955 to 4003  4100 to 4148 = 1.23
